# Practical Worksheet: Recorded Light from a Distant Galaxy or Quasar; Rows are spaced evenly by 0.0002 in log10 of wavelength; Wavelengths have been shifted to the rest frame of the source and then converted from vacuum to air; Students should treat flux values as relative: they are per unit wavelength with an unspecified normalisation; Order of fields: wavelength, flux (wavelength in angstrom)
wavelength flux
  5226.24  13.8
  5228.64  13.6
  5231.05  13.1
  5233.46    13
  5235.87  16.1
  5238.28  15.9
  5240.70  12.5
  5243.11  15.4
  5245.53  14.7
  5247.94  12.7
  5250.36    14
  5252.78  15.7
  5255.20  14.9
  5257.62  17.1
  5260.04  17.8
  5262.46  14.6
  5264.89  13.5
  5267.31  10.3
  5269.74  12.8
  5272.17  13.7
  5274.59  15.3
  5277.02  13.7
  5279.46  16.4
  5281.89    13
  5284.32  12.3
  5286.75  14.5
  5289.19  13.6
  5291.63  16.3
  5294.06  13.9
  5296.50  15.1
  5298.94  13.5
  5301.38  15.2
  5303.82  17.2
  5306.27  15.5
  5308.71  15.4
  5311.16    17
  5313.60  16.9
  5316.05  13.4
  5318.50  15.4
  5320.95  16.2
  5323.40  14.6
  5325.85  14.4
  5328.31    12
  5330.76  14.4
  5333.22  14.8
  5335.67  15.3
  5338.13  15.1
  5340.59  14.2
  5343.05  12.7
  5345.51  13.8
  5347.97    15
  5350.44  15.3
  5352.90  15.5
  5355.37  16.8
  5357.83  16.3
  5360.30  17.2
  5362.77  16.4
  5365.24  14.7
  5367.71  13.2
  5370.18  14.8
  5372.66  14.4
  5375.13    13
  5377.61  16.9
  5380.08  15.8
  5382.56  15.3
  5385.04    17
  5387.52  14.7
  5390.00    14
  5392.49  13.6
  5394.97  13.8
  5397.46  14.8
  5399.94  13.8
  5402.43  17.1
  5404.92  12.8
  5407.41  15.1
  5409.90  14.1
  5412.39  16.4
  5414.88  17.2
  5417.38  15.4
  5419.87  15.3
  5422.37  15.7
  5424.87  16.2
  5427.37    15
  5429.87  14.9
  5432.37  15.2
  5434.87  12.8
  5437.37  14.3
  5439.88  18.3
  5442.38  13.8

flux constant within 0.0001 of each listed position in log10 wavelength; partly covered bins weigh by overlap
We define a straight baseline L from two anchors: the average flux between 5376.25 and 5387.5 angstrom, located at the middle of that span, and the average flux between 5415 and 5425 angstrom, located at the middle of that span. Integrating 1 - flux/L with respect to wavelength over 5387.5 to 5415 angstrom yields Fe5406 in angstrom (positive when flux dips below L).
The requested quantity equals 2.1 angstrom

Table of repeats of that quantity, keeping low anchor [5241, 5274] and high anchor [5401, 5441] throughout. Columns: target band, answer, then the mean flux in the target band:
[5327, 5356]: 0.7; 14.5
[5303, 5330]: -0.9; 15.2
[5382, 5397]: 0.4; 14.7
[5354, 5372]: -0.7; 15.6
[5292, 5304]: -0.2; 14.9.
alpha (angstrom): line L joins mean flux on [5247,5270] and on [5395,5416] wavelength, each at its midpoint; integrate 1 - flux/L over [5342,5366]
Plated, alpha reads -0.9 angstrom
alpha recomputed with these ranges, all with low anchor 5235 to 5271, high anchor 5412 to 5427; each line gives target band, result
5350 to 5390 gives 0.3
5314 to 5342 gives 1.1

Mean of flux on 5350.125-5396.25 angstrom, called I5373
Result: 15.2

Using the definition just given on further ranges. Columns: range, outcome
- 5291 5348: 14.9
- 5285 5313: 15.2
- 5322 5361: 14.8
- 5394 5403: 14.7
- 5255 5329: 14.7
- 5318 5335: 14.5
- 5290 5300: 14.7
